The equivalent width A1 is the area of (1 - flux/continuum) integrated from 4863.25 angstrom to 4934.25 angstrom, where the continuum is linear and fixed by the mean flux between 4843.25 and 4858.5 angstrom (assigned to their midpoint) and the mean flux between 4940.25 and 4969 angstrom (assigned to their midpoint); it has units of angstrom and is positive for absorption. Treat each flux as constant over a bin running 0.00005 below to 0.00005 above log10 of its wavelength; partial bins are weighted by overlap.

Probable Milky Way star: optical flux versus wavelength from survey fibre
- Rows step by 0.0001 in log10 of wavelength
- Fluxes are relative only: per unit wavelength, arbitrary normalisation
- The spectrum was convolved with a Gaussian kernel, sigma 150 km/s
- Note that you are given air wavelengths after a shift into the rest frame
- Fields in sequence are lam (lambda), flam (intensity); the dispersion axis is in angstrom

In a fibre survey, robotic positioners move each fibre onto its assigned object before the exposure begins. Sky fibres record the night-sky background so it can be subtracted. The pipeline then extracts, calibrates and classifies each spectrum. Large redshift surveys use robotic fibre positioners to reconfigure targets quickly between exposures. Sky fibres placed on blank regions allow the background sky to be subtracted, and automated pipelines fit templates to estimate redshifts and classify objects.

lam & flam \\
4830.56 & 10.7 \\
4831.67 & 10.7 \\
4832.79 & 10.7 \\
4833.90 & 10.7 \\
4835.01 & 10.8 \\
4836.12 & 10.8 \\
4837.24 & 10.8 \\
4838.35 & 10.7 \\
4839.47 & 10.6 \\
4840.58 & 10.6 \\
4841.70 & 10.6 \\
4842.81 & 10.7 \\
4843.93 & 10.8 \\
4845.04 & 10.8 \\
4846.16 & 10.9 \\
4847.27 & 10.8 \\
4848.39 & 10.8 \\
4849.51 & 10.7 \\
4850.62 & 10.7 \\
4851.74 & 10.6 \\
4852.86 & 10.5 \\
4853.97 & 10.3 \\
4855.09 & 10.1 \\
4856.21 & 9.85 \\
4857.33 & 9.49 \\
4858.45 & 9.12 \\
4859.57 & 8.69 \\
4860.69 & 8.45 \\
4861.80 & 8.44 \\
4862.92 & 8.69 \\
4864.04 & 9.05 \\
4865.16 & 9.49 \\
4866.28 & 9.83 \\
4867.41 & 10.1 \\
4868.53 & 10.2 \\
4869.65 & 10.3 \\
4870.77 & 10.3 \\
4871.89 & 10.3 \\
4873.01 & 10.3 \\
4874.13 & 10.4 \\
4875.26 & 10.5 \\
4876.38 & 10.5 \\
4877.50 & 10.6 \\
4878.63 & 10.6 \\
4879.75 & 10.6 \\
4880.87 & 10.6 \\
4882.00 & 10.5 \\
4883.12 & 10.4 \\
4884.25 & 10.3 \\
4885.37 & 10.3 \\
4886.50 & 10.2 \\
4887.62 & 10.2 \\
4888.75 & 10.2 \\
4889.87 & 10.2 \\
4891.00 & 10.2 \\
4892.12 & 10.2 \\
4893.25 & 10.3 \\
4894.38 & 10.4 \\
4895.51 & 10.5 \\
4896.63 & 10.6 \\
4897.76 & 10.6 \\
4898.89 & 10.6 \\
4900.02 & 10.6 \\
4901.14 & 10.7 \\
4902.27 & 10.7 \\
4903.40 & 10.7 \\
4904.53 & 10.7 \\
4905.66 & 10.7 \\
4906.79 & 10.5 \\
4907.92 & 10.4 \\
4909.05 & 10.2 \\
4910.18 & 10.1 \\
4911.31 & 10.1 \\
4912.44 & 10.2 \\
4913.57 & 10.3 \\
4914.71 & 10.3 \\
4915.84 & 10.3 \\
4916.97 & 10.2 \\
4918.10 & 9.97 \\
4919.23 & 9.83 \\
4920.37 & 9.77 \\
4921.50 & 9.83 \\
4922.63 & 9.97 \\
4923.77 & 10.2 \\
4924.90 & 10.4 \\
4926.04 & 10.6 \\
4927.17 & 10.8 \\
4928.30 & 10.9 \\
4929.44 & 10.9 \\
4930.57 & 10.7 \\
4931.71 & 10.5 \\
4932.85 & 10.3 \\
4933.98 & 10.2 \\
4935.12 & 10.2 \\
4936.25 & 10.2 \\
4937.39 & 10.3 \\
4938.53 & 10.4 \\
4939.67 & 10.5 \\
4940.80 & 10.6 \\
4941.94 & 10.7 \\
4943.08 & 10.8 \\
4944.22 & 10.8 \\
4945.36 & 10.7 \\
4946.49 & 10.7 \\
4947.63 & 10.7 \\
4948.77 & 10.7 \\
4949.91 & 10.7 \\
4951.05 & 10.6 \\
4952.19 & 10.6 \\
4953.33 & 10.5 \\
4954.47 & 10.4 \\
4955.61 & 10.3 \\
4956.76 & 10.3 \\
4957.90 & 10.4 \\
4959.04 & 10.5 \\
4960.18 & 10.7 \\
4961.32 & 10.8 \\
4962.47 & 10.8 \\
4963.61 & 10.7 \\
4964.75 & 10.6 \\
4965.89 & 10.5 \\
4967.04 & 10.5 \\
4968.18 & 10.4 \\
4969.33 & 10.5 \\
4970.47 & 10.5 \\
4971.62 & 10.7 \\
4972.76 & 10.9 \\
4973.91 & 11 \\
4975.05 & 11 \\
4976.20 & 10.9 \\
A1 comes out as 1.2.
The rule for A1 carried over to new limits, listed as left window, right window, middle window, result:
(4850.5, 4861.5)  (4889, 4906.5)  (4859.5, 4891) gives 0.2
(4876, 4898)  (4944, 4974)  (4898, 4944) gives 0.4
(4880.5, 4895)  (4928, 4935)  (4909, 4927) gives 0.5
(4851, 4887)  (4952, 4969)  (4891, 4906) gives -0.6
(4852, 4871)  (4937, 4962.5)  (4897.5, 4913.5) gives -0.6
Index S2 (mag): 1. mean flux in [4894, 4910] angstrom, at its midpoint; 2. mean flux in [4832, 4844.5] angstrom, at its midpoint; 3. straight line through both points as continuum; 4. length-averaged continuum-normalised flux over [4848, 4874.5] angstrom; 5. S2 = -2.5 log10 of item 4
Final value 0.08 mag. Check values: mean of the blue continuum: 10.7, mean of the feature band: 9.85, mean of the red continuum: 10.6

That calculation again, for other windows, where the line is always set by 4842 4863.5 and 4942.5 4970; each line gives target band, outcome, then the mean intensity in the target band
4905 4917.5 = 0.00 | 10.3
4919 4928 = 0.02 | 10.2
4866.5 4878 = -0.02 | 10.3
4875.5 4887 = -0.03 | 10.5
